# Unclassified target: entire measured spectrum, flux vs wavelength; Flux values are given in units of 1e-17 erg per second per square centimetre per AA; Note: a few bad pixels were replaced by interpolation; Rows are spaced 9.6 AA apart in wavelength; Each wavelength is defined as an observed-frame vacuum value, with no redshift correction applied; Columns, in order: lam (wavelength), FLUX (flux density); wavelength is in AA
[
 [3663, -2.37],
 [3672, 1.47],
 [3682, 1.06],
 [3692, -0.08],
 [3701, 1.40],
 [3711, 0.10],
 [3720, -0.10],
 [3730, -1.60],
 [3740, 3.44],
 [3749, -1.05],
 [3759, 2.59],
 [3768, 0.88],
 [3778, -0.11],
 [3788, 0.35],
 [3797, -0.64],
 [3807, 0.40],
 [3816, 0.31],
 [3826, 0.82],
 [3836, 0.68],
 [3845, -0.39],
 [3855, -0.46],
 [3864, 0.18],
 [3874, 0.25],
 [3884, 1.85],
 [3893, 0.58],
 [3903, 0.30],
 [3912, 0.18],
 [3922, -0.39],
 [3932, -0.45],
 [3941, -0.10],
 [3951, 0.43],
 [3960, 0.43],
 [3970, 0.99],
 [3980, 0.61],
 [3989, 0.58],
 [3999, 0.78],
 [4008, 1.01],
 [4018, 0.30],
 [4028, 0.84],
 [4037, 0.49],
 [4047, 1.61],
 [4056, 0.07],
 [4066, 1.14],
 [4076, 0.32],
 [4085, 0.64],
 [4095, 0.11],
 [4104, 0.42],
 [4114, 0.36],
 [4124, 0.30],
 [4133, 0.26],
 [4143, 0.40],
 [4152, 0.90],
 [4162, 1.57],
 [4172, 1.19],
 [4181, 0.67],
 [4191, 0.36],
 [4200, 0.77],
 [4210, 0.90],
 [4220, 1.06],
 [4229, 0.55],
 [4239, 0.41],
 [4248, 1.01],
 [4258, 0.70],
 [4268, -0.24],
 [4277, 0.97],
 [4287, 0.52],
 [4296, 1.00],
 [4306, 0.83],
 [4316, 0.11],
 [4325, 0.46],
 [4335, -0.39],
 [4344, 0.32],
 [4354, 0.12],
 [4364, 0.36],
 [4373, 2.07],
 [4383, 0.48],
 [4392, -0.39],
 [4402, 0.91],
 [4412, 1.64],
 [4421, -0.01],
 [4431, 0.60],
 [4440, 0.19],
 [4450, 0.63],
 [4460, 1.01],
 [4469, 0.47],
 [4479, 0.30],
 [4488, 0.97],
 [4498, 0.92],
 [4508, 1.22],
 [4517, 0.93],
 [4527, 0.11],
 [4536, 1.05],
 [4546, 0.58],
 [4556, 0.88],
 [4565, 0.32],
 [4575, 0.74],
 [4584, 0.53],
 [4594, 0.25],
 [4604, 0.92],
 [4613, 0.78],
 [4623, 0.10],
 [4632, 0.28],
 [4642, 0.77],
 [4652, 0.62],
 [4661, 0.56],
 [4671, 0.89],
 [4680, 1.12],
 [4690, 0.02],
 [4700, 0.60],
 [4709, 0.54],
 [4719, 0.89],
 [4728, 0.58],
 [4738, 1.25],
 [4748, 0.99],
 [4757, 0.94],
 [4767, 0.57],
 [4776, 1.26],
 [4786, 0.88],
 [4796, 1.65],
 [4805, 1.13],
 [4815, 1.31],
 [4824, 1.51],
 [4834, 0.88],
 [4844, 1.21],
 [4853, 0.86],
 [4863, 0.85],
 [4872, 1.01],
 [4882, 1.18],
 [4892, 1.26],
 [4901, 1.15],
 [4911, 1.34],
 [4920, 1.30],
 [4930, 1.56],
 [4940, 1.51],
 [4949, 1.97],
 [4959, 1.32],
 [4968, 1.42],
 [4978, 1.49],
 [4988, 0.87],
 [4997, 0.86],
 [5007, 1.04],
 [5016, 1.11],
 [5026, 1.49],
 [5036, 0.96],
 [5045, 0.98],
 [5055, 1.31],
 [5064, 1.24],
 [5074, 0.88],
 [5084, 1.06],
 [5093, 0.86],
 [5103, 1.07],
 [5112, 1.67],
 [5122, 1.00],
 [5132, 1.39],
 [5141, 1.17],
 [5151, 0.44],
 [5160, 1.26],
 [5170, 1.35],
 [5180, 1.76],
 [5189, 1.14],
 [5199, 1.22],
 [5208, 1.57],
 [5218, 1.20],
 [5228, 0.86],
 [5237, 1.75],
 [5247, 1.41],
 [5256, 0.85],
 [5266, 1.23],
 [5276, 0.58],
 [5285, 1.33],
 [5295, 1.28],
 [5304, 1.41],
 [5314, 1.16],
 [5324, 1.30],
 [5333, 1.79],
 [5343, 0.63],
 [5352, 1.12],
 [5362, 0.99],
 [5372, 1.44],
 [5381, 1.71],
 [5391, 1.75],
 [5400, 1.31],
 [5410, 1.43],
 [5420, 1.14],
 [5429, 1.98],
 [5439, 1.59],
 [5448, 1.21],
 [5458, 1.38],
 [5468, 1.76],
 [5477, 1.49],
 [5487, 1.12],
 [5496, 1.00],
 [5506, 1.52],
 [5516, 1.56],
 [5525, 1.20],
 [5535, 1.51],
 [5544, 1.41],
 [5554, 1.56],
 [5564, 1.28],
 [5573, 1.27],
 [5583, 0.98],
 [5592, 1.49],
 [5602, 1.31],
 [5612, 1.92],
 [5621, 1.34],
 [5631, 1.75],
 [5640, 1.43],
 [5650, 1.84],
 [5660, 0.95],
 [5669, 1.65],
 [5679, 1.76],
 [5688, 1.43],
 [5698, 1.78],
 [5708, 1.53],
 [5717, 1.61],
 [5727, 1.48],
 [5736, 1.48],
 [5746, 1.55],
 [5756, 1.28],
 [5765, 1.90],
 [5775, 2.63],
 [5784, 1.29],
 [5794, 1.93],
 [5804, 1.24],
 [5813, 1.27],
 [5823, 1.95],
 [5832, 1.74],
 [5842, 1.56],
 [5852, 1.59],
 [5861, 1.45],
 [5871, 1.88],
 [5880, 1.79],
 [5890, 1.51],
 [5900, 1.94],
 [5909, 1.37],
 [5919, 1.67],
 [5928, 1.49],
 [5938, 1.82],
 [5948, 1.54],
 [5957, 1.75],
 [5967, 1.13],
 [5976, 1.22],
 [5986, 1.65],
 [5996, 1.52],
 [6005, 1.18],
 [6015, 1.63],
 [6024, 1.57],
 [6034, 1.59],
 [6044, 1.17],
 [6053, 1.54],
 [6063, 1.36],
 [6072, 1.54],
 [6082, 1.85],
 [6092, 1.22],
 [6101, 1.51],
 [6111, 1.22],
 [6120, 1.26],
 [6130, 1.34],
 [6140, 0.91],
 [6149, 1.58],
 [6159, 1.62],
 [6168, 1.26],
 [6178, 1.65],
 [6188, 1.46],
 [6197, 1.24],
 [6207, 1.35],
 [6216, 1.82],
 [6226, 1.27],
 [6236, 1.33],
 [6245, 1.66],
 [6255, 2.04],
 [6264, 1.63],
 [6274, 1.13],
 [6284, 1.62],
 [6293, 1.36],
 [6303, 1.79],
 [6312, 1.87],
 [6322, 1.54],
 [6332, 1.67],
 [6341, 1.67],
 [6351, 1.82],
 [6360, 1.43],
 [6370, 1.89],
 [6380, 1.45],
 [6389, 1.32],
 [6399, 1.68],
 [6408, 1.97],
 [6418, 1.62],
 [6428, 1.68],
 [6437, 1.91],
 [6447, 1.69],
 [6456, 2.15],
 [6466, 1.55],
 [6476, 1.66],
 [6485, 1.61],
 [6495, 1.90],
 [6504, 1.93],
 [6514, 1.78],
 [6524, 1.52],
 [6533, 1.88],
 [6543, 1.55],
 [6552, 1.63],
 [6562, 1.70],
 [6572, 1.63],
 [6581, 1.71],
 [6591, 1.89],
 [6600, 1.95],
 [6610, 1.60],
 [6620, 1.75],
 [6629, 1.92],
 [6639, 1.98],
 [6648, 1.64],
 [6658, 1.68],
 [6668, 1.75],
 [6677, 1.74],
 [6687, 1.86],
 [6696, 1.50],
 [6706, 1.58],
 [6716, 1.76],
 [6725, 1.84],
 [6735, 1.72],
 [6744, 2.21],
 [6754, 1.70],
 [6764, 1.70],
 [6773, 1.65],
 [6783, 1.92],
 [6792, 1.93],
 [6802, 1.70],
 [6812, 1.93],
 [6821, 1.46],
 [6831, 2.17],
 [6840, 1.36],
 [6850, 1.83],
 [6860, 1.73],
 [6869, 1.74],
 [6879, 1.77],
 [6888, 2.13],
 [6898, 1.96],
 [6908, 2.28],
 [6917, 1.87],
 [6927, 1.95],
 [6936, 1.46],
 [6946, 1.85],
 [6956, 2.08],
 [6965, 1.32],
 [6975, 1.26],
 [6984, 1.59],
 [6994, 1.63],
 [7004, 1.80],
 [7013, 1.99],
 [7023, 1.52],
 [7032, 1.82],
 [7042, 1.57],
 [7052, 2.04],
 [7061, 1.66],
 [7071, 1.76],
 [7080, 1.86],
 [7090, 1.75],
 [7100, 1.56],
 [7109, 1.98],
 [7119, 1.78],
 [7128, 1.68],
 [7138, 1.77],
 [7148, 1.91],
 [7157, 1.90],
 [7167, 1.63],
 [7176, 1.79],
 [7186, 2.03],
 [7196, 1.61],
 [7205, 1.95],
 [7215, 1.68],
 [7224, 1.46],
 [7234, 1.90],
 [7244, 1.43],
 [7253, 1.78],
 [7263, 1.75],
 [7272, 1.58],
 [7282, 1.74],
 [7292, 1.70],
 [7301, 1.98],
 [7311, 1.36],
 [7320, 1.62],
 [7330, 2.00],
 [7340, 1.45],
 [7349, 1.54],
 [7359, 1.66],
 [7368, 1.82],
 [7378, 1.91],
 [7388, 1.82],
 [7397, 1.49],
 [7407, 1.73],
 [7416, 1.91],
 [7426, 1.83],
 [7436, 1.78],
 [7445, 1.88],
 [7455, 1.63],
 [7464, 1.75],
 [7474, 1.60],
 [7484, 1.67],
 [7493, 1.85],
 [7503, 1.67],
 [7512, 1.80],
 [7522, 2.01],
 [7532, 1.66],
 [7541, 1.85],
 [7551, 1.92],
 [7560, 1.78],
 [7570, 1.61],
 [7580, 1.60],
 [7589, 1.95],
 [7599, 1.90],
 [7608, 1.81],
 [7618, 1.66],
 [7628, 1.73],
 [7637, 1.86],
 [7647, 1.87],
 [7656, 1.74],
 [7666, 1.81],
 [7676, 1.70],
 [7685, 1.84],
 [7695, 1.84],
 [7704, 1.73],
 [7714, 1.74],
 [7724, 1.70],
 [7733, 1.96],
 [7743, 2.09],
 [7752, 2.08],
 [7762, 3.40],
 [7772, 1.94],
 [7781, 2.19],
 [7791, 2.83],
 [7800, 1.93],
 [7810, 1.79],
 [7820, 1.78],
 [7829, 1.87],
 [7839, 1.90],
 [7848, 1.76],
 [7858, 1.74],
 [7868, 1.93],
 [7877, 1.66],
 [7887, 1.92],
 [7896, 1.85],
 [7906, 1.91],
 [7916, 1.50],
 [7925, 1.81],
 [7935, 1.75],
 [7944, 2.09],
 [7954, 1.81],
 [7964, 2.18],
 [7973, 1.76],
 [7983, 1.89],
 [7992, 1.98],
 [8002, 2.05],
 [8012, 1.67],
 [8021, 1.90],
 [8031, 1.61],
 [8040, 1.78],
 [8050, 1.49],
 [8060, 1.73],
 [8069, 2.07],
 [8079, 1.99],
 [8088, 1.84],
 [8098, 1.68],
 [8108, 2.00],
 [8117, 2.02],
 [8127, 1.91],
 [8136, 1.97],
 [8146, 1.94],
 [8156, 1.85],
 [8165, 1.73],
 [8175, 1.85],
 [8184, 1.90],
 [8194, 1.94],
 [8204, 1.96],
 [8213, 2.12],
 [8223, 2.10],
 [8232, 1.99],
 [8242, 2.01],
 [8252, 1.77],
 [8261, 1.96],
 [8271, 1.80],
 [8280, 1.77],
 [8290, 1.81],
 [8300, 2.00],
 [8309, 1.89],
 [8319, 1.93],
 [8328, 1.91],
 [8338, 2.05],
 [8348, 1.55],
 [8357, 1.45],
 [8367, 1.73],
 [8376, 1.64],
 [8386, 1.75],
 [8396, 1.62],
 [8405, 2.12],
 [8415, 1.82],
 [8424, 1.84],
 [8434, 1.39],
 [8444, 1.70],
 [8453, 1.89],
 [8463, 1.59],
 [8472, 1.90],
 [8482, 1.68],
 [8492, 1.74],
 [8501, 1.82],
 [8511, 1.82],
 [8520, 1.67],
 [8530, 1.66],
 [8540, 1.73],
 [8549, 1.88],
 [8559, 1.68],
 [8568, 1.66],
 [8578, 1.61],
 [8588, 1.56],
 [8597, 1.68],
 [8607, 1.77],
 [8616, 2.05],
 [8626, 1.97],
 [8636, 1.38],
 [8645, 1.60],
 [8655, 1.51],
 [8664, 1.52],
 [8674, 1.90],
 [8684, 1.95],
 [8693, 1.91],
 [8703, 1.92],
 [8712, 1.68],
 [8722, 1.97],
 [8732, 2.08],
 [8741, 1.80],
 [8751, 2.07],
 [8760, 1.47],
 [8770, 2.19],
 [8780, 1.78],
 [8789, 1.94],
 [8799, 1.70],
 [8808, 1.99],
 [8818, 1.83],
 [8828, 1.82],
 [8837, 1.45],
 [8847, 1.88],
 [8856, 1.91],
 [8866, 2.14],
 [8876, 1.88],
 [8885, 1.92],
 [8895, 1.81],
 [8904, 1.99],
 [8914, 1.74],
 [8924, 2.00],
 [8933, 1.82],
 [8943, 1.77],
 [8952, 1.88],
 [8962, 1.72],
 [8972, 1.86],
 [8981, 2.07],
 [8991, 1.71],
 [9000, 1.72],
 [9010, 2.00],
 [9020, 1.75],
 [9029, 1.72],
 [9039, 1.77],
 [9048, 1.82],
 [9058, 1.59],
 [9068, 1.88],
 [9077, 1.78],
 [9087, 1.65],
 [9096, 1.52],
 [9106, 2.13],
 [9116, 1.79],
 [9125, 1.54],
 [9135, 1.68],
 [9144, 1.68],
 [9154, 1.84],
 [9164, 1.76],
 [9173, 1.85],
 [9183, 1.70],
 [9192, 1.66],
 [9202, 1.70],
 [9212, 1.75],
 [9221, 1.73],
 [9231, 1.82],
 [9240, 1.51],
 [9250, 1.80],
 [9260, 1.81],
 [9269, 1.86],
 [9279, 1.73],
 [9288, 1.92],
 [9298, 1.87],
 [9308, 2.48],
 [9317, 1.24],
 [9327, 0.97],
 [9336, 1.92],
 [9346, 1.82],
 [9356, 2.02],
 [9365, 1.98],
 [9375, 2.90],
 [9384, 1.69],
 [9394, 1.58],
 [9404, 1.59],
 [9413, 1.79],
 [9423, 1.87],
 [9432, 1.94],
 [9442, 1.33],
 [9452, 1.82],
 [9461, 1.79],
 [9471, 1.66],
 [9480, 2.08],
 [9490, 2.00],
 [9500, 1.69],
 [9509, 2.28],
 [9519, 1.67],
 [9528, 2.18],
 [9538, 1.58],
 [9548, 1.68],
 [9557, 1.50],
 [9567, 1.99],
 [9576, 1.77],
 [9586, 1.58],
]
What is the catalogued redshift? 0.183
